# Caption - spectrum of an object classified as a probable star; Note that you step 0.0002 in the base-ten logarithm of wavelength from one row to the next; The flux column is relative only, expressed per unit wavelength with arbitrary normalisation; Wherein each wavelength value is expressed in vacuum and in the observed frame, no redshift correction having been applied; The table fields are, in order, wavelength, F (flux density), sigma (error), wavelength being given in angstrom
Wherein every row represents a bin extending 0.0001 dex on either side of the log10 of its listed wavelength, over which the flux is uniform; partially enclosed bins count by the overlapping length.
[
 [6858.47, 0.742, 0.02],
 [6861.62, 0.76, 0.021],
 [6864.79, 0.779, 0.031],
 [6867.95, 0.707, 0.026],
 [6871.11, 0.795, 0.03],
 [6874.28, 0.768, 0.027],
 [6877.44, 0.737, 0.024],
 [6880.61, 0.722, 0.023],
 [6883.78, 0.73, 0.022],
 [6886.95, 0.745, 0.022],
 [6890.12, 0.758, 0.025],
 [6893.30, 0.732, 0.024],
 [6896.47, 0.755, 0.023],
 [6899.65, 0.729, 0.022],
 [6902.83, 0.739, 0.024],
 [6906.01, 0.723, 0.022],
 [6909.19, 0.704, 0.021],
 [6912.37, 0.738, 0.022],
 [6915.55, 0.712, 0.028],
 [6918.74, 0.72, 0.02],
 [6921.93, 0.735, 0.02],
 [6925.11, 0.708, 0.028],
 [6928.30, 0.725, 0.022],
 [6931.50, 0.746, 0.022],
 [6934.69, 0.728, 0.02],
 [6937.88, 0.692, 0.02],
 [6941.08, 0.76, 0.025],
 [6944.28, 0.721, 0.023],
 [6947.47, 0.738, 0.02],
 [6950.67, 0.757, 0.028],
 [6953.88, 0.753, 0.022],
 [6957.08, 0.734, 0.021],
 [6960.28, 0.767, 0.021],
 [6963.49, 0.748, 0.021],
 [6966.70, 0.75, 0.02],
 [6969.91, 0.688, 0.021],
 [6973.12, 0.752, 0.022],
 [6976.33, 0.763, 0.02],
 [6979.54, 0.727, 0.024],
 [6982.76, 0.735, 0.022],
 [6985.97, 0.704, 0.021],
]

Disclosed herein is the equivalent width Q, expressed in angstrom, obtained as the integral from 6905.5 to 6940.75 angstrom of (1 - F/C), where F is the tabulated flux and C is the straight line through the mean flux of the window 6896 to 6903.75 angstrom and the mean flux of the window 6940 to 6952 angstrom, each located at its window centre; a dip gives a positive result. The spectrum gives 0.89 angstrom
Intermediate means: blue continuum 0.739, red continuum 0.743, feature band 0.722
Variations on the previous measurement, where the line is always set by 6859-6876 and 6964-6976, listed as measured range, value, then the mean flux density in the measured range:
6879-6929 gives 1.5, 0.73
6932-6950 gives 0.3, 0.731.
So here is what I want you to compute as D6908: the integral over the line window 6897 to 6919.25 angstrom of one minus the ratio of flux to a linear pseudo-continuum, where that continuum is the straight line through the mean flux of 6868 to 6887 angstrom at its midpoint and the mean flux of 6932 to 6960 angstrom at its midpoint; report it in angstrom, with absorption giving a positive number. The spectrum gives 0.5 angstrom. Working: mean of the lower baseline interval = 0.747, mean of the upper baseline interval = 0.738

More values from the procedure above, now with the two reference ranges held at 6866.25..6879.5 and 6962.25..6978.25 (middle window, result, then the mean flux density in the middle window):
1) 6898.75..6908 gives 0.2 angstrom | 0.729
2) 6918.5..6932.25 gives 0.3 angstrom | 0.726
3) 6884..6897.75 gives 0.1 angstrom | 0.746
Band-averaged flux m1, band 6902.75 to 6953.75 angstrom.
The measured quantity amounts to 0.728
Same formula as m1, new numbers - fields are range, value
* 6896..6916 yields 0.728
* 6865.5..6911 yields 0.74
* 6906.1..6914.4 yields 0.722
